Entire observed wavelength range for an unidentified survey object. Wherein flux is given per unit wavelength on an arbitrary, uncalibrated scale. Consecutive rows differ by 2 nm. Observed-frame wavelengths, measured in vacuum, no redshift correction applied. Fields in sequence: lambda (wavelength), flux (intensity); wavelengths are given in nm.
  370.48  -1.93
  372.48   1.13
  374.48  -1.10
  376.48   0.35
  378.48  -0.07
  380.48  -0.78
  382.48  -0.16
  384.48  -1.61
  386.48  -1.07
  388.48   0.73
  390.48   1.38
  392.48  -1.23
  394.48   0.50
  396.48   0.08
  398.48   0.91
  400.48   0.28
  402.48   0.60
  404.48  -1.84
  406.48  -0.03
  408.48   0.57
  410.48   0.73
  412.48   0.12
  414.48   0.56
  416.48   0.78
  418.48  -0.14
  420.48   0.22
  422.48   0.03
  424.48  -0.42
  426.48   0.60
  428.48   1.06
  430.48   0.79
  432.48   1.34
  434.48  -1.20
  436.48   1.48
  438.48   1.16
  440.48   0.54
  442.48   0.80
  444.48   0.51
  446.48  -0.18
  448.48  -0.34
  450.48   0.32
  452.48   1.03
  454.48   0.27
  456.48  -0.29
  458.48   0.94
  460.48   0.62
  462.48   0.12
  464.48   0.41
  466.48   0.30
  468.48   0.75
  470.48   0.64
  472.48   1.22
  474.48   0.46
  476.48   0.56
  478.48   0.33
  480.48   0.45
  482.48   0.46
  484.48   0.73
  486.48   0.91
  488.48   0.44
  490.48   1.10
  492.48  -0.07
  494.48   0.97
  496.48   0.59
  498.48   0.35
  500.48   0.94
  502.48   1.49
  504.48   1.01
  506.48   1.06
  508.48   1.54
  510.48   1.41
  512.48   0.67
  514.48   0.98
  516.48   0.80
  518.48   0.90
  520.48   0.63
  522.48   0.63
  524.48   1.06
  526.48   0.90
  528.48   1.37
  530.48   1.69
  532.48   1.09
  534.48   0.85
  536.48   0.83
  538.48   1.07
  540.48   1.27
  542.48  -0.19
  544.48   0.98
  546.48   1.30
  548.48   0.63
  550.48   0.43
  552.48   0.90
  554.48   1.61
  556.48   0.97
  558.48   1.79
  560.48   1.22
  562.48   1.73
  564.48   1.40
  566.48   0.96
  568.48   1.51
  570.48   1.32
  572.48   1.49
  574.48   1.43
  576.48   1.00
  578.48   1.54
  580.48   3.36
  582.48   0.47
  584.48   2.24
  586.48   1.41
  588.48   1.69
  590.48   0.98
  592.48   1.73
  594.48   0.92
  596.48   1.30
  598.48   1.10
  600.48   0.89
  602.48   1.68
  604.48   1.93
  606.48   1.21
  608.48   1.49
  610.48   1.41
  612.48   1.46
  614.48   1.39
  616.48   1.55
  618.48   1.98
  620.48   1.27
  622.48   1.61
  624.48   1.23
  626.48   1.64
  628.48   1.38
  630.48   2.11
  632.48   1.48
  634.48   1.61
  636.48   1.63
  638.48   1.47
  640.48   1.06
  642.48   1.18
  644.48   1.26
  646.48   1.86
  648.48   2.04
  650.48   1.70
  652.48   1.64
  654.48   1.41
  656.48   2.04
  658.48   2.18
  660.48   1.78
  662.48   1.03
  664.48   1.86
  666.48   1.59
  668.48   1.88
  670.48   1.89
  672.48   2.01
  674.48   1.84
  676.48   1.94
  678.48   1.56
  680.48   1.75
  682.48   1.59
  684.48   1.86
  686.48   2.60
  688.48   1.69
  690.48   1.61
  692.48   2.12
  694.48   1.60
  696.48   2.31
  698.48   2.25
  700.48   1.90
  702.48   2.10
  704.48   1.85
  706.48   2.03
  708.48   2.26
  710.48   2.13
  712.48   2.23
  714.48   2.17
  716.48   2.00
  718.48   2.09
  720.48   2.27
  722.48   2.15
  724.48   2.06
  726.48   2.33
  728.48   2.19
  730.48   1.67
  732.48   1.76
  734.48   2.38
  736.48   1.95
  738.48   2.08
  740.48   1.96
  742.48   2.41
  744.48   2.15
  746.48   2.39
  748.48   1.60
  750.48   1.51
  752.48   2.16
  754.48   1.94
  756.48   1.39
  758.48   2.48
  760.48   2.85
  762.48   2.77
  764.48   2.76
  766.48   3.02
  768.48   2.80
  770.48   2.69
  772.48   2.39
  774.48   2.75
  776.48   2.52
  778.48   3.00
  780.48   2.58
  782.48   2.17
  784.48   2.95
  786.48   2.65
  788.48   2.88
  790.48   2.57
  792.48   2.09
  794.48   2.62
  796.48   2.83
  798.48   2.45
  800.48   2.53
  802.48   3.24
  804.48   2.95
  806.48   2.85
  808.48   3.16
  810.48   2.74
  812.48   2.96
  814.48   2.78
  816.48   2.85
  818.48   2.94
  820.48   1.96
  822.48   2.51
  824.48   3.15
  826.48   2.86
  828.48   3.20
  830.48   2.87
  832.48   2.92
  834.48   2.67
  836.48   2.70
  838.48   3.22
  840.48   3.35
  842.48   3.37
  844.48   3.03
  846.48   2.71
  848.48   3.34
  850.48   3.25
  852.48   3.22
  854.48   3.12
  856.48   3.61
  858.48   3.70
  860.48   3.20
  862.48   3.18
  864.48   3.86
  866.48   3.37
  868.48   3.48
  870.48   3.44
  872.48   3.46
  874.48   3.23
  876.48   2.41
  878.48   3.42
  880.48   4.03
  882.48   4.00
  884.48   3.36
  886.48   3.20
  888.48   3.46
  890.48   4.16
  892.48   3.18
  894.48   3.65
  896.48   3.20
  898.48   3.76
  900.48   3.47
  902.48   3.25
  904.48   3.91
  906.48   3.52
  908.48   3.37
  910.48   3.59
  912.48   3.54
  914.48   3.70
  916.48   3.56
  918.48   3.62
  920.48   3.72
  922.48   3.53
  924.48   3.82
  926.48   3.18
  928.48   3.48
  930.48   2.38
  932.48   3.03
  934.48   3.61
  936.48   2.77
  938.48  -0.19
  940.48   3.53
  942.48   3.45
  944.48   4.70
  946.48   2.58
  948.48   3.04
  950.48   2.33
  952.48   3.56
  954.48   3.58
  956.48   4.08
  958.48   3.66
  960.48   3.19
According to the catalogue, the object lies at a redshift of 0.91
